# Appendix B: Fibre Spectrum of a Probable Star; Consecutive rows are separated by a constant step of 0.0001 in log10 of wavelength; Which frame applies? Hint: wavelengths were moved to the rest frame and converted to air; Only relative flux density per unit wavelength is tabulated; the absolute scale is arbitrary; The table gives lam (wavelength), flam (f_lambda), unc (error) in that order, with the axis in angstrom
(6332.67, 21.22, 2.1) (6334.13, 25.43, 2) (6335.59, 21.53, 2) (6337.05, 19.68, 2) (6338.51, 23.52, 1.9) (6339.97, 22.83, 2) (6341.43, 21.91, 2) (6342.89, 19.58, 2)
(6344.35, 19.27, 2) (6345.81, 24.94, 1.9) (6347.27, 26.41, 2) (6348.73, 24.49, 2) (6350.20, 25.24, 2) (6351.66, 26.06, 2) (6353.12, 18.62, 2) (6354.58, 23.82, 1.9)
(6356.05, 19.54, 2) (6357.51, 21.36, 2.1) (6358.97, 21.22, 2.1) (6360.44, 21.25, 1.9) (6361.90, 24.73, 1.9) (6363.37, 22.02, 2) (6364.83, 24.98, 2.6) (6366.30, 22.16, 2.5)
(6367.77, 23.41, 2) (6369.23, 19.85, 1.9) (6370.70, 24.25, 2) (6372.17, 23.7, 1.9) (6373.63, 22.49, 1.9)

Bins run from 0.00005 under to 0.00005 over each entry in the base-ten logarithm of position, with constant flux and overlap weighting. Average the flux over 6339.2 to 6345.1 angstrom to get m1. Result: 20.9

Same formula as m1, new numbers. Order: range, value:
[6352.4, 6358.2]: 20.8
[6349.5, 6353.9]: 23.3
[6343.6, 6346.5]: 22.1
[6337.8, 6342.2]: 22.7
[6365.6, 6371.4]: 22.4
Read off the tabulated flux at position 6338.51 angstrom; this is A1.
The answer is 23.52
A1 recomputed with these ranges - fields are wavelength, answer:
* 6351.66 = 26.06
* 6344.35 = 19.27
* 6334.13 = 25.43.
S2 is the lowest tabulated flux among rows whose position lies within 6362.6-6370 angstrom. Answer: 19.85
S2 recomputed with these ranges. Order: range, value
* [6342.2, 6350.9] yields 19.27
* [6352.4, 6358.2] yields 18.62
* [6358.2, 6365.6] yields 21.22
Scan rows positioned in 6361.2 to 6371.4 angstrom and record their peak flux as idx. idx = 24.98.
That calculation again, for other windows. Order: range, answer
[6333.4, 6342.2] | 25.43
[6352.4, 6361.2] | 23.82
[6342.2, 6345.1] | 19.58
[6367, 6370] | 23.41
